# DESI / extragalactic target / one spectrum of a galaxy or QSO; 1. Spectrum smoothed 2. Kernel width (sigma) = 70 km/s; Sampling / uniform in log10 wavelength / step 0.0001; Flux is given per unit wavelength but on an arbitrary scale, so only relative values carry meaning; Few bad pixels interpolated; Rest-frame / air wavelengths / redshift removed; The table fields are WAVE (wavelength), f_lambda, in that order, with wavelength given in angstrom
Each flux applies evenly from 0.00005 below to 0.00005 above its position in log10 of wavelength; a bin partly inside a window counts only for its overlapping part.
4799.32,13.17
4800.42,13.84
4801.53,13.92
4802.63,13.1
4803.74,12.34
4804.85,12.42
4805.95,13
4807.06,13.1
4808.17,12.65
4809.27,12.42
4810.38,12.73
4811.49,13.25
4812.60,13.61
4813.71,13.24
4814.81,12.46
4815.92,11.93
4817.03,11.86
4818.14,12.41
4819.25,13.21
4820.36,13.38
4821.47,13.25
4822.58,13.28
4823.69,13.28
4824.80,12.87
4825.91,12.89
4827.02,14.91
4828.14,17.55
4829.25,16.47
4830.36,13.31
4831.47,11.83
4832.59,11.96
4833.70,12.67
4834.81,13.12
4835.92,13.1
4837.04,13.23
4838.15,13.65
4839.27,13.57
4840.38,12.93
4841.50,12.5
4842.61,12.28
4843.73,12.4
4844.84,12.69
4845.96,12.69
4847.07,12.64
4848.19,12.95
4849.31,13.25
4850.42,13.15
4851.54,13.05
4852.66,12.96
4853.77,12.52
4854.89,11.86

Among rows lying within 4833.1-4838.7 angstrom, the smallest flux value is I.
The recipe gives 12.67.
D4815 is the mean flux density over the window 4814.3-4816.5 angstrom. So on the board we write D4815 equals 12.2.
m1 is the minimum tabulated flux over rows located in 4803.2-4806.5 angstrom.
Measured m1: 12.34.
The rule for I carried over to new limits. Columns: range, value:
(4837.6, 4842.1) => 12.5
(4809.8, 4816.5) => 11.93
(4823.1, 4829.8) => 12.87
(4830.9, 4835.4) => 11.83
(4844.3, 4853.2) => 12.64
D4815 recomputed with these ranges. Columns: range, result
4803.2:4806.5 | 12.6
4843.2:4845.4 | 12.6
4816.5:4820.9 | 12.7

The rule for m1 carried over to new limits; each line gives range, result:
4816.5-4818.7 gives 11.86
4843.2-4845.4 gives 12.4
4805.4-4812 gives 12.42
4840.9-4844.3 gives 12.28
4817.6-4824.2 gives 12.41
